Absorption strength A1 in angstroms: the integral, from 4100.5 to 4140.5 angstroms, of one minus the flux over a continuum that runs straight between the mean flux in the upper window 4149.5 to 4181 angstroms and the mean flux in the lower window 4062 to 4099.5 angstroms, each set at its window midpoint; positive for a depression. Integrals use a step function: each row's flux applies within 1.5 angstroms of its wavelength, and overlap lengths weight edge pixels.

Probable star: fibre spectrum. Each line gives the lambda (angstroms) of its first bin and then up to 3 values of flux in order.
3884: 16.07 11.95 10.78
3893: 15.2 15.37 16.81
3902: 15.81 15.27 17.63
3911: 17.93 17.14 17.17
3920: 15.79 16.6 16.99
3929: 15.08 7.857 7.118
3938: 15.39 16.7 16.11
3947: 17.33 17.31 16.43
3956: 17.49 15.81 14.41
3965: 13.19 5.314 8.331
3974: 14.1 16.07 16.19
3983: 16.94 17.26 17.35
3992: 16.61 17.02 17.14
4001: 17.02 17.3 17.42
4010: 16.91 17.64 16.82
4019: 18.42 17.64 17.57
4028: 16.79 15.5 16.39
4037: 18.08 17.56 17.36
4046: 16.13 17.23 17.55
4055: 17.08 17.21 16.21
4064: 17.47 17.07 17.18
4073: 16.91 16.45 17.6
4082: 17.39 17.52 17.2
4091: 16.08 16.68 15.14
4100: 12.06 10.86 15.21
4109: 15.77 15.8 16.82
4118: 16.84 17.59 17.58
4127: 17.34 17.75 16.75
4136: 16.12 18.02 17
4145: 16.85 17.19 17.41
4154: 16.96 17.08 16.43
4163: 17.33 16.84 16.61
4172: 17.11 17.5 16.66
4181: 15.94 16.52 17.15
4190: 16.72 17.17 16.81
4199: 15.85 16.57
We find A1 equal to 1.4 angstroms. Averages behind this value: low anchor 16.8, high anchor 16.9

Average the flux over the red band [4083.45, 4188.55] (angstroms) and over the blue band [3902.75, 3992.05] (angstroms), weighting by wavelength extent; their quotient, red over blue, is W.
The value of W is 1.1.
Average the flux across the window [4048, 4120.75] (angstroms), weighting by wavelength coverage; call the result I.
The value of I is 16.3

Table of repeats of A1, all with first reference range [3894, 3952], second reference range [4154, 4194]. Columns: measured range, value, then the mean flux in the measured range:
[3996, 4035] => -2.7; 17.1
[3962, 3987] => 3.8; 13.4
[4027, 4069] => -2.0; 17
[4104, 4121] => 0.5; 16.1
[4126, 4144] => -0.5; 17.1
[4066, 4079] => -0.5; 17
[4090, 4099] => 0.4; 15.7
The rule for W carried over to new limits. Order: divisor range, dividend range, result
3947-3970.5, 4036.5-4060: 1.21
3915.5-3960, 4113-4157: 1.12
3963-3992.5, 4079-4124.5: 1.13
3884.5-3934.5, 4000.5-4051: 1.14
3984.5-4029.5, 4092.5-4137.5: 0.92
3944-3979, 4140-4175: 1.19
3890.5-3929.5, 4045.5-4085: 1.05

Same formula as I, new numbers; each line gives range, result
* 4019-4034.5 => 17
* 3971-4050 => 16.8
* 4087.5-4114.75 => 15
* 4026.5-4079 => 17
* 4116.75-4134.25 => 17.3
